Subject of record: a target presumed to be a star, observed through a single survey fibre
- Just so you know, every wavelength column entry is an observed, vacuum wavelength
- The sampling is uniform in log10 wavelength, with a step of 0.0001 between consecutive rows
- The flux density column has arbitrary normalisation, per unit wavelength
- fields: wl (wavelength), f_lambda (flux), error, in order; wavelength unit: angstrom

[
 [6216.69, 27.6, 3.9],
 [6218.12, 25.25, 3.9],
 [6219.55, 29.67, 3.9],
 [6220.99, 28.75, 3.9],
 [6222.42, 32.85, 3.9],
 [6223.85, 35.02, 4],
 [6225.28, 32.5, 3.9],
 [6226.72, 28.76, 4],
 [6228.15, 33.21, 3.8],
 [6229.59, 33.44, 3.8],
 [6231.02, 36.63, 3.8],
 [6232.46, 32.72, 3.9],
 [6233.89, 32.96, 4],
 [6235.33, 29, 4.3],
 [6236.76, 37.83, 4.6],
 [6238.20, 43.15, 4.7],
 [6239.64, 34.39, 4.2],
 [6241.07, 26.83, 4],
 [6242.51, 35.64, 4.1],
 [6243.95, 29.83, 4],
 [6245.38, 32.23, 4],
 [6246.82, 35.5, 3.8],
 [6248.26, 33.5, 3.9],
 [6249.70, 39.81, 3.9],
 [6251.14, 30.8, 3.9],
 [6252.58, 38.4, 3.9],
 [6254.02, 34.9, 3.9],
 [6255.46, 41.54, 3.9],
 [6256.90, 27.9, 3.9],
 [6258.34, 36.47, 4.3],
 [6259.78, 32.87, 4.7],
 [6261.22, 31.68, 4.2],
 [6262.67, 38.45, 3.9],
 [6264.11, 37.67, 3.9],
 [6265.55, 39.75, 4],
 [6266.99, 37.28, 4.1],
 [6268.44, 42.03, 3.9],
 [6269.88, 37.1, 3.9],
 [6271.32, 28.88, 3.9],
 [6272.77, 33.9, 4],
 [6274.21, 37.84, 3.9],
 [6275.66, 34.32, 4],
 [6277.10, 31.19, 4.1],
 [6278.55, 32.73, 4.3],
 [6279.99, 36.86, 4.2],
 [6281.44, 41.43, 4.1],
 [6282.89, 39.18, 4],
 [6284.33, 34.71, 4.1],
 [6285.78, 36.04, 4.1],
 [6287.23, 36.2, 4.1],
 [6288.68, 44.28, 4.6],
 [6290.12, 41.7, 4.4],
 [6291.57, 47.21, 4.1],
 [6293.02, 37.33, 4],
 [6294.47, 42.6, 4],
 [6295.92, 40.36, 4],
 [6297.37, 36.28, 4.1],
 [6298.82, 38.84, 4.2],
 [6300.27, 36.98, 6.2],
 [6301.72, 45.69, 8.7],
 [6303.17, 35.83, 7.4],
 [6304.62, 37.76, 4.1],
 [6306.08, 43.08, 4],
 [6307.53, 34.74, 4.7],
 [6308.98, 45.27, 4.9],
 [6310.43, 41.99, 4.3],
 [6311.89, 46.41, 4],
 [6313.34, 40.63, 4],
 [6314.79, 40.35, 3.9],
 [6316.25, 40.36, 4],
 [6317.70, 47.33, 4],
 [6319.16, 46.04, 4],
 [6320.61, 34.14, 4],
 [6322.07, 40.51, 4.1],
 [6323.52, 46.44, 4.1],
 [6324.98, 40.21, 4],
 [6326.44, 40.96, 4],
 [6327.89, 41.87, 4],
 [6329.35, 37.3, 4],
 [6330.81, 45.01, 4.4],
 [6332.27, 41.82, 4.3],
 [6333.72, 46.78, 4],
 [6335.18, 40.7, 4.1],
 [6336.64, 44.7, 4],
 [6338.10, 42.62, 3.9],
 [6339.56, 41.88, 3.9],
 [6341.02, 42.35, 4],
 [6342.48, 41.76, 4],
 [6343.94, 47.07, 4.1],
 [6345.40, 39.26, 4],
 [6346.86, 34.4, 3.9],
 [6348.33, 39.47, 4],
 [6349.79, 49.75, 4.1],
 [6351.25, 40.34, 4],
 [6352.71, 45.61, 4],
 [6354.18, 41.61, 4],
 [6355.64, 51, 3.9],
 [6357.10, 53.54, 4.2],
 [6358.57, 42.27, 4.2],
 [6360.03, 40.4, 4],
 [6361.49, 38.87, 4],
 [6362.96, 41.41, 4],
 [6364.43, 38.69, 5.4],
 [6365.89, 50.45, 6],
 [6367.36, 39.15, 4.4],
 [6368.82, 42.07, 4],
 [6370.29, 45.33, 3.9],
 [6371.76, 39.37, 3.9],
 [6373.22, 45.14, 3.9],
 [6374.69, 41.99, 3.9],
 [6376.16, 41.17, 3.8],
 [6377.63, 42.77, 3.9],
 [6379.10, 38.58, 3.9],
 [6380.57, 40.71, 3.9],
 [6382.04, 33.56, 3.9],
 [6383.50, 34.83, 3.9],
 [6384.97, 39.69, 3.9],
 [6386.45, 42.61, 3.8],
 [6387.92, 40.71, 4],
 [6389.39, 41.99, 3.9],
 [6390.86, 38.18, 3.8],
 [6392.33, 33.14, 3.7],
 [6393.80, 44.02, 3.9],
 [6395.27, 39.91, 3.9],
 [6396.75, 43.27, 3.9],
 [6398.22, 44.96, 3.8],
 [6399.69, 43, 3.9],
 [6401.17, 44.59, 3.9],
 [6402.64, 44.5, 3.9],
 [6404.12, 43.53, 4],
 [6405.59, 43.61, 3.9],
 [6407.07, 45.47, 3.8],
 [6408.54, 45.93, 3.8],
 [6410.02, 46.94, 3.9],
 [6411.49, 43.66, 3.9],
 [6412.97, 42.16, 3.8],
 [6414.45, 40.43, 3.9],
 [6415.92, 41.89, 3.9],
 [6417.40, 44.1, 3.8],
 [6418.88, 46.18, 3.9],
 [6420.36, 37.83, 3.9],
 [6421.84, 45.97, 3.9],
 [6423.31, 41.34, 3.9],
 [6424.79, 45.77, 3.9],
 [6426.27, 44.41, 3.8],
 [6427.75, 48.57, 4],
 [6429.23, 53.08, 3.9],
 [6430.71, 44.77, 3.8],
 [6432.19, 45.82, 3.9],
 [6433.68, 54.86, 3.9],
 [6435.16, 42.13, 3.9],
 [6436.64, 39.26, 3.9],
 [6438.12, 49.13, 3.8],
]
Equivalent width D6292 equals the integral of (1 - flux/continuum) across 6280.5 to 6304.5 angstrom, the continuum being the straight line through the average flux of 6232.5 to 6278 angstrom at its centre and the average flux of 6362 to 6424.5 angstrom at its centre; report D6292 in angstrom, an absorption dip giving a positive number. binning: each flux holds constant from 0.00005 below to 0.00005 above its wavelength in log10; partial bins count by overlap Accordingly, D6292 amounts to -1.8 angstrom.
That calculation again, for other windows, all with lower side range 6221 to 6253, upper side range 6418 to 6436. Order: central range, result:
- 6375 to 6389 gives 1.11 angstrom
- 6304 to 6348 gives -2.68 angstrom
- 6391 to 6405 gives 0.59 angstrom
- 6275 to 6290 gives -0.11 angstrom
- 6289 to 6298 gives -0.92 angstrom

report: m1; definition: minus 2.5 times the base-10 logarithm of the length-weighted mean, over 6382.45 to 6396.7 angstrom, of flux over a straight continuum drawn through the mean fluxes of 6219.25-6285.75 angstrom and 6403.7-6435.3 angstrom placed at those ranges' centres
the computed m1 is 0.10 mag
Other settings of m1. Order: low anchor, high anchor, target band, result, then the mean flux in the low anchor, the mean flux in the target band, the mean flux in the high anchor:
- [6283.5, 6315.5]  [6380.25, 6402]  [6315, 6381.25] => -0.06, 40.2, 42.5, 40.4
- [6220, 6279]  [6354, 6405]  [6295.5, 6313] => -0.08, 34.4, 40.3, 41.9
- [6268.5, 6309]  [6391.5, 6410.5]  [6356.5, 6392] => 0.02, 38.1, 41.3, 43.2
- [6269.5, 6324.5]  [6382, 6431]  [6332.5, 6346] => -0.06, 39.3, 43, 42.9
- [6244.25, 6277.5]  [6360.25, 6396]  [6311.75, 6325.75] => -0.11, 35.4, 42.1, 40.6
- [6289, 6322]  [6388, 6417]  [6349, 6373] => -0.05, 41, 43.8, 42.7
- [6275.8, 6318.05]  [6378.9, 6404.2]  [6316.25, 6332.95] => -0.05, 39.6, 41.9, 40.6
